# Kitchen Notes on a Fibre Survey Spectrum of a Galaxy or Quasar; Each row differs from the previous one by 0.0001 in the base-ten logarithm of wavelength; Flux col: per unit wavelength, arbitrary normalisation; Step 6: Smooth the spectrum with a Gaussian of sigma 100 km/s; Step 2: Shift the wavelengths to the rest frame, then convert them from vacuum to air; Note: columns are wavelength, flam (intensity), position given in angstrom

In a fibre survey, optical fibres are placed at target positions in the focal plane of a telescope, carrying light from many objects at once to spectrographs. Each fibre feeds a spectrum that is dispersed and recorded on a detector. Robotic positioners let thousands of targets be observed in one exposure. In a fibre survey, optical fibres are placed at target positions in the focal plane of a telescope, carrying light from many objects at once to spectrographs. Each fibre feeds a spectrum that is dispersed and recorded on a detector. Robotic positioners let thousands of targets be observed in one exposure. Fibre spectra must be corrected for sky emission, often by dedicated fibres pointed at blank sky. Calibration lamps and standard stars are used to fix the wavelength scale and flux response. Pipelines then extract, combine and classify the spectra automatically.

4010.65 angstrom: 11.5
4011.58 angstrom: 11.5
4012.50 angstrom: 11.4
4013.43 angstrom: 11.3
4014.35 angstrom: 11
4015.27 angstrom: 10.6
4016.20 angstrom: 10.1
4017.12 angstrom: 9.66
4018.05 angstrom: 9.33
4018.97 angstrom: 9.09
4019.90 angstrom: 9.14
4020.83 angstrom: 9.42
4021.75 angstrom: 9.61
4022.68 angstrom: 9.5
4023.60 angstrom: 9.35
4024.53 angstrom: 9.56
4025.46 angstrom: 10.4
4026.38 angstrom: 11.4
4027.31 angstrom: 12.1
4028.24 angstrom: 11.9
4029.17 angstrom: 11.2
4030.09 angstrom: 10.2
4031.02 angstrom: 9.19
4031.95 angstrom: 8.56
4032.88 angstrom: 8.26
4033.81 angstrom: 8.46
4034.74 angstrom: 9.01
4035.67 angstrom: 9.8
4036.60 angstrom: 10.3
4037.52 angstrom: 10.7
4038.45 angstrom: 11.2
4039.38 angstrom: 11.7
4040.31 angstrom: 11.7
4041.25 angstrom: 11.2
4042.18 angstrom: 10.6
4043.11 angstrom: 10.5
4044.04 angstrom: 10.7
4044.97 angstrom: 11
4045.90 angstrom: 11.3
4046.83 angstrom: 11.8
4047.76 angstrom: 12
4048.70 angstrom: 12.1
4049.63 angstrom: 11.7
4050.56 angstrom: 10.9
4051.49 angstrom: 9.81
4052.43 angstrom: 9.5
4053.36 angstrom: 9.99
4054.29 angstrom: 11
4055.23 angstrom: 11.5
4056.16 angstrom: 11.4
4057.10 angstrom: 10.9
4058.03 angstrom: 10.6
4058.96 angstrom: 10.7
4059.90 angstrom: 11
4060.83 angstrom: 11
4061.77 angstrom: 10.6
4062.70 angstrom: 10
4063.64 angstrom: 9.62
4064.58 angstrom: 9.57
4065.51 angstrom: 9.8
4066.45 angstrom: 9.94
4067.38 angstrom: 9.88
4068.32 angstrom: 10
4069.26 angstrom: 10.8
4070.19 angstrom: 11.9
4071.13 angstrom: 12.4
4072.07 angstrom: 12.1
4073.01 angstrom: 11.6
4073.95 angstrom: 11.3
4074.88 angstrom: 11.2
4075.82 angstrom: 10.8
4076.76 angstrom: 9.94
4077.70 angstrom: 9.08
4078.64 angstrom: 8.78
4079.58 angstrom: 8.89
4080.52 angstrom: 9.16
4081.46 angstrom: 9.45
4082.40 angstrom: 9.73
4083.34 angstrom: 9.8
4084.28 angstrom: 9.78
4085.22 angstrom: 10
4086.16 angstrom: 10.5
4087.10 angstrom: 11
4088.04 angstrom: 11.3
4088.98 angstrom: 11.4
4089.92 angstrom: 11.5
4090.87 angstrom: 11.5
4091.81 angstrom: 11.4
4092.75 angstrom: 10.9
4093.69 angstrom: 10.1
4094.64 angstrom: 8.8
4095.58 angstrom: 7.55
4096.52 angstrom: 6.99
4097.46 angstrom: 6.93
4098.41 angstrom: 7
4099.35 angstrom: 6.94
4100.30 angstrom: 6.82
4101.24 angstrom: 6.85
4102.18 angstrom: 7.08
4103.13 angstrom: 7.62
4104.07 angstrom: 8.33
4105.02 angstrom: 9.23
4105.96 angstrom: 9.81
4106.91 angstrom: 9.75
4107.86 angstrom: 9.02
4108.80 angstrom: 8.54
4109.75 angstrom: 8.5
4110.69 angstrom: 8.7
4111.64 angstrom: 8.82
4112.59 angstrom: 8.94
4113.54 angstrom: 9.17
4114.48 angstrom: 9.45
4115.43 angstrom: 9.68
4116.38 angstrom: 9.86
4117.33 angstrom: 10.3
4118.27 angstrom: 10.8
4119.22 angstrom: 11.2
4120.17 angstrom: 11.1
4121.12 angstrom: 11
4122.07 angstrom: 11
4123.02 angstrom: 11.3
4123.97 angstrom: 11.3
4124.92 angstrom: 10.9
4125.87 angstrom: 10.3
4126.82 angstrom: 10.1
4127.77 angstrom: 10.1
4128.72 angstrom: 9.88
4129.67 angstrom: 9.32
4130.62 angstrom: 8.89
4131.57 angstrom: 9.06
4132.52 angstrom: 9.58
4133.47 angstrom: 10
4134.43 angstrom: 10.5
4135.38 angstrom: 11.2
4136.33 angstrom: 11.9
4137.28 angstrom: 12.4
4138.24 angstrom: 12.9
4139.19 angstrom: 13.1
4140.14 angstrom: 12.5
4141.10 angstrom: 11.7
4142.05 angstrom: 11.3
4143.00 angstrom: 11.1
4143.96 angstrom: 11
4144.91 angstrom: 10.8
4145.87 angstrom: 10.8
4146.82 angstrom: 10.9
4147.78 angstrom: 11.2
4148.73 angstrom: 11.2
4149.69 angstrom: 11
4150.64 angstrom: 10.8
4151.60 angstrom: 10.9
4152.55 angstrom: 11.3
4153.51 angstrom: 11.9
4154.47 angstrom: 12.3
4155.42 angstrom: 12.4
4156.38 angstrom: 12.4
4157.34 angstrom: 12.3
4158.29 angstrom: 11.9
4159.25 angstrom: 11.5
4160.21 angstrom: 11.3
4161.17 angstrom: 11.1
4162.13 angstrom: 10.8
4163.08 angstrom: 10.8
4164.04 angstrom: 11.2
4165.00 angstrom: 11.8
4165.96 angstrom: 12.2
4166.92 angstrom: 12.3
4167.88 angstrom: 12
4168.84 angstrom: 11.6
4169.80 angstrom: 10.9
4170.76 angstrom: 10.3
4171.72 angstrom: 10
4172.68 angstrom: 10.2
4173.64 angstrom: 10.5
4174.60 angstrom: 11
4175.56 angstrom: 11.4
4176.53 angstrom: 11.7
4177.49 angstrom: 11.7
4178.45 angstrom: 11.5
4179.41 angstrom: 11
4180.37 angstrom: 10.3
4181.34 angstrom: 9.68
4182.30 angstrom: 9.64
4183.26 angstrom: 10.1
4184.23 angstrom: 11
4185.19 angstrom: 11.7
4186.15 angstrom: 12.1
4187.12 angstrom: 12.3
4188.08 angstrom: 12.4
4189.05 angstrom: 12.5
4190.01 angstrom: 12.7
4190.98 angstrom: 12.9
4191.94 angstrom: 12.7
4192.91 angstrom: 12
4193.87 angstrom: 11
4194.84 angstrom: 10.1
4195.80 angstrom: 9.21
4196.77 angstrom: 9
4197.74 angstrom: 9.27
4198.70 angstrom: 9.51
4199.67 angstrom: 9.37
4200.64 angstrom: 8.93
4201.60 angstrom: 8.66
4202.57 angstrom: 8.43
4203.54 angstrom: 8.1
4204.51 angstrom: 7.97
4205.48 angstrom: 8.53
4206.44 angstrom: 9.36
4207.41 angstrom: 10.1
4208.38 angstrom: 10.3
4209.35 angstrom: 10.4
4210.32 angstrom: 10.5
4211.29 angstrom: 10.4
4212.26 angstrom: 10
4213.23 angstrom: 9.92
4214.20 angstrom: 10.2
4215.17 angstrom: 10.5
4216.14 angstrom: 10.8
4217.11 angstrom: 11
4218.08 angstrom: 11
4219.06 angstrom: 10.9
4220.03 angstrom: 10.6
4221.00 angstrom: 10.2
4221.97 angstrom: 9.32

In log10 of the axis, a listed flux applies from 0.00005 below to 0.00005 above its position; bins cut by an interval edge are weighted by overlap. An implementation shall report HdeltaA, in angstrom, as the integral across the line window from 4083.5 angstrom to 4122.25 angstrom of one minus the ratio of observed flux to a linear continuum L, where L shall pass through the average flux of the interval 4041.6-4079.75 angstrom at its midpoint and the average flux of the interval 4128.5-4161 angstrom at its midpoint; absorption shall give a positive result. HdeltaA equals 5.6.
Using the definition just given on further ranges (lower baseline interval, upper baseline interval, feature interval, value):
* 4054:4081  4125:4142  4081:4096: 0.4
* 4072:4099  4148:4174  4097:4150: 3.4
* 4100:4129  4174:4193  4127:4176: -2.7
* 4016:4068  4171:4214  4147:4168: -2.3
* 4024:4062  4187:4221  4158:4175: -1.3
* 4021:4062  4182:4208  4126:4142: -0.6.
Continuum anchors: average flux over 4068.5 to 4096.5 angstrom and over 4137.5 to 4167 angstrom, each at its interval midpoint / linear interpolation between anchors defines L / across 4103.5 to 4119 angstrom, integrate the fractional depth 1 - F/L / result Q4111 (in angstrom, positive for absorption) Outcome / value 2.2 angstrom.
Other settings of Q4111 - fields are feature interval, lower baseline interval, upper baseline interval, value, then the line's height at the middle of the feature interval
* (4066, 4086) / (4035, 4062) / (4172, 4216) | 1.0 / 10.8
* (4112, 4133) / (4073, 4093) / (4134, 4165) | 1.7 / 11.1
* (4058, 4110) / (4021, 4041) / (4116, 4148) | 4.0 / 10.5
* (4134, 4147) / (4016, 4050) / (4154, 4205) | -1.0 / 10.8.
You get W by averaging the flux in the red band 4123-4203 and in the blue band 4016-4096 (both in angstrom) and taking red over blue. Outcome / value 1.1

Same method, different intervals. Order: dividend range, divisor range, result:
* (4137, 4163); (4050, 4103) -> 1.16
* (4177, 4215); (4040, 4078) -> 0.96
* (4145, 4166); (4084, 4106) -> 1.25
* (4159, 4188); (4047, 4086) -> 1.06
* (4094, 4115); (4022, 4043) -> 0.80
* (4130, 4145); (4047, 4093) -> 1.05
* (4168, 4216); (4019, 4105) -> 1.04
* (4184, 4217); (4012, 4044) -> 1.02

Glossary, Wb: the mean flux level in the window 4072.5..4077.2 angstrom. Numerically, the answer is 11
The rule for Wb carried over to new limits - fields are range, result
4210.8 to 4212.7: 10.2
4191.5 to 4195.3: 11.4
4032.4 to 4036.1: 8.86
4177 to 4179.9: 11.4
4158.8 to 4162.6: 11.2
